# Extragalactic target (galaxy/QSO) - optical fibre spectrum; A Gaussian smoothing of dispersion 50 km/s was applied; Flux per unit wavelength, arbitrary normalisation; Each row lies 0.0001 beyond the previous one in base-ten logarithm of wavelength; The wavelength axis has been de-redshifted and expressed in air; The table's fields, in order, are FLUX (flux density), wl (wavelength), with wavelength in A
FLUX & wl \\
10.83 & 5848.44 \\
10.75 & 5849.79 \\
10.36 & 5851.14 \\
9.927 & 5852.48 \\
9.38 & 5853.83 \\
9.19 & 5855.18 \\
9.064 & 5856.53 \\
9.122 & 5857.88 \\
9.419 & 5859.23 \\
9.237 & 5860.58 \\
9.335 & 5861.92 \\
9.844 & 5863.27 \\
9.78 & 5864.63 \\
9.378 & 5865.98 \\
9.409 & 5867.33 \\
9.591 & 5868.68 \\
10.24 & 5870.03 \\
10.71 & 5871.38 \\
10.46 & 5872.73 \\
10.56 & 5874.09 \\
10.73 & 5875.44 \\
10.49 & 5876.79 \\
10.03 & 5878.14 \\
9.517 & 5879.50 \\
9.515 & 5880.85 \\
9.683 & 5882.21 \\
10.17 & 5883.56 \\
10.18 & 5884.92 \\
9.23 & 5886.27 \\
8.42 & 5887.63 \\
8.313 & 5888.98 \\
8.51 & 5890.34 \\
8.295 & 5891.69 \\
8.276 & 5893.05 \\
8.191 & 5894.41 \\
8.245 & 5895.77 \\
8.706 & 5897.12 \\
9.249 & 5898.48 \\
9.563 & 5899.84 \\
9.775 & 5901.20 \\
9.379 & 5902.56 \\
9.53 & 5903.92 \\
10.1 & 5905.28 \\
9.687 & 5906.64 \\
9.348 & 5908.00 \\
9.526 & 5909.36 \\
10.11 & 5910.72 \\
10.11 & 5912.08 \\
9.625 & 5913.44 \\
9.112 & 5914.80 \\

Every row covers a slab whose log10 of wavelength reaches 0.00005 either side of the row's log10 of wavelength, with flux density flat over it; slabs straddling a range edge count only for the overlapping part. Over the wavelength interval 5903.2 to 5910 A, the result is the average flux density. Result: 9.64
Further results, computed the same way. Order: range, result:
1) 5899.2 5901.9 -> 9.66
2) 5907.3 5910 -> 9.44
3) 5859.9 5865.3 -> 9.55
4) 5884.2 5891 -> 8.94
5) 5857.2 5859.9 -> 9.26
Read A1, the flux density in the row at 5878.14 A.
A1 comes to 10.03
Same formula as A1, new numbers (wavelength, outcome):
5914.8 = 9.112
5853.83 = 9.38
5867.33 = 9.409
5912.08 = 10.11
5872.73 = 10.46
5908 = 9.348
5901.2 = 9.775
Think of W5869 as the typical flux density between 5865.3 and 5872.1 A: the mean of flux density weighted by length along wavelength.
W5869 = 9.88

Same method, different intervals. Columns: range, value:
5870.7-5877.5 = 10.6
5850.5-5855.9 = 9.71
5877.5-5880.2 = 9.76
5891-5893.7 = 8.3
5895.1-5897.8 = 8.5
